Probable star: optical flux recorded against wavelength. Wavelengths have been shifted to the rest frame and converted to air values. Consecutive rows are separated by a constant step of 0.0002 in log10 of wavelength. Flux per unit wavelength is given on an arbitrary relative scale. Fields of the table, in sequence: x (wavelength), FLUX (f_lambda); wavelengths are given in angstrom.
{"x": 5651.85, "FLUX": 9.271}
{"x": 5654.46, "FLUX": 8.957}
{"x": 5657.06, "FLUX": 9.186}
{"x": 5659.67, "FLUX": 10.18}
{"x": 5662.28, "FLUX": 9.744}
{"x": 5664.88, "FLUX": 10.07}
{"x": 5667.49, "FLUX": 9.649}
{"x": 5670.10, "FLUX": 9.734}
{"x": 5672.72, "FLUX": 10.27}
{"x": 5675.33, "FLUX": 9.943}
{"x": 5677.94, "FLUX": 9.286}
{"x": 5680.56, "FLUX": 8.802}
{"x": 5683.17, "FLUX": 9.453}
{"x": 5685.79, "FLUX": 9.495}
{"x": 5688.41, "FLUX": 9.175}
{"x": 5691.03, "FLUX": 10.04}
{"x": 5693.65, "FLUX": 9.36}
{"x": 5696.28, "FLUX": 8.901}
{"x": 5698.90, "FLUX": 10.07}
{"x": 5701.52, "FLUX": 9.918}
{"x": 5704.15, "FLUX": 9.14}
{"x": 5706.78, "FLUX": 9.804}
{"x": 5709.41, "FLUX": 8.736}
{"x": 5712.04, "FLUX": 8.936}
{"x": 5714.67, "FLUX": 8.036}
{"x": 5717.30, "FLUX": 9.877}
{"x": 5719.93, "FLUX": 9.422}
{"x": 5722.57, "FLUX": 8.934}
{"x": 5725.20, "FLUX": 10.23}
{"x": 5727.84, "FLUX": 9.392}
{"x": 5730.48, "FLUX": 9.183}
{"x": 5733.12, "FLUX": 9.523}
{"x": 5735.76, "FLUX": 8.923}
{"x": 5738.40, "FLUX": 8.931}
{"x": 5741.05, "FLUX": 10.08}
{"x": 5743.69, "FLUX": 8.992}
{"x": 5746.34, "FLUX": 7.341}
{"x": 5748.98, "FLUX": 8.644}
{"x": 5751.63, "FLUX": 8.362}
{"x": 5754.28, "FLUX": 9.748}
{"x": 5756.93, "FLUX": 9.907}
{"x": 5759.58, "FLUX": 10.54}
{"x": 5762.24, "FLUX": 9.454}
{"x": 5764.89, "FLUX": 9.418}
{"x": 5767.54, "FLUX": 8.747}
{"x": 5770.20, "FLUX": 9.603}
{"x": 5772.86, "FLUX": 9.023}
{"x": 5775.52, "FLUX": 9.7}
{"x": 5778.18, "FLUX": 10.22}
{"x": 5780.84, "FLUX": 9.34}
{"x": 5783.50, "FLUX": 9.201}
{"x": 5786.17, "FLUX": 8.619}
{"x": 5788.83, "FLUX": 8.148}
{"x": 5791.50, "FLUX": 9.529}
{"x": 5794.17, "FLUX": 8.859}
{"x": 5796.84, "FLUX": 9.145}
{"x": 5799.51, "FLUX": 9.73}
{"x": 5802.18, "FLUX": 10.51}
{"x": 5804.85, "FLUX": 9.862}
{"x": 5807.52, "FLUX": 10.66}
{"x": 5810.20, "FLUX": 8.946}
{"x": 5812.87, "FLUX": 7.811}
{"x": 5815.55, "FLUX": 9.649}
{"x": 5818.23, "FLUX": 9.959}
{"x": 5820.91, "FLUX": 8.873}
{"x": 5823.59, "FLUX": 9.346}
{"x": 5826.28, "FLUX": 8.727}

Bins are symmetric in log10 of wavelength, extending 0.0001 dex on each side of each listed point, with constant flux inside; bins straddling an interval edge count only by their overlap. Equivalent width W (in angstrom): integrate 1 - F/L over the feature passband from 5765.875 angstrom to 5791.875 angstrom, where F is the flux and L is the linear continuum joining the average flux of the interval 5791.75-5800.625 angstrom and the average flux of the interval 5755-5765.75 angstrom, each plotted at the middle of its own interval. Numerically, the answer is 0.9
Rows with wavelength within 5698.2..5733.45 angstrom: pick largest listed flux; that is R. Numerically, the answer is 10.23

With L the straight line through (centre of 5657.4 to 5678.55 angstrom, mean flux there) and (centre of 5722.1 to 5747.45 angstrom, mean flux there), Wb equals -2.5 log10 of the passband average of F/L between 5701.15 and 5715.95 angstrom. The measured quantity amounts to 0.05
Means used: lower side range 9.85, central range 9.04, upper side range 9.17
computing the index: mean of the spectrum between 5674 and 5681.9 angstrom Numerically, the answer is 9.36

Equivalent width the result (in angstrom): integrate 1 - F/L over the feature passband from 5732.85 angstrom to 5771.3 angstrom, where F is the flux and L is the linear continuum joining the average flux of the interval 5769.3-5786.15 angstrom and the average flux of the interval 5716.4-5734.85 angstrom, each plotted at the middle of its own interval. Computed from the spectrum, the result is 1.1 angstrom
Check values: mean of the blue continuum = 9.49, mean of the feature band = 9.2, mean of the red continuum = 9.44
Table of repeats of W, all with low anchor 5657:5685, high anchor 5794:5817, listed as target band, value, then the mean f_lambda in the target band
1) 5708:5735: 1.10 angstrom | 9.22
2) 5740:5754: 1.23 angstrom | 8.74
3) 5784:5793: 0.67 angstrom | 8.8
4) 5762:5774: 0.40 angstrom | 9.24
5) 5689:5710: 0.29 angstrom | 9.51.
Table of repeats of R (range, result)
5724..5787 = 10.54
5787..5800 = 9.73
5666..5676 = 10.27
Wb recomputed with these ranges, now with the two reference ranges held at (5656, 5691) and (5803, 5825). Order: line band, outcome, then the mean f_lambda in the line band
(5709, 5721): 0.06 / 9.02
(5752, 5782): -0.01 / 9.57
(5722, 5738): 0.02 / 9.36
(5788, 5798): 0.06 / 8.95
